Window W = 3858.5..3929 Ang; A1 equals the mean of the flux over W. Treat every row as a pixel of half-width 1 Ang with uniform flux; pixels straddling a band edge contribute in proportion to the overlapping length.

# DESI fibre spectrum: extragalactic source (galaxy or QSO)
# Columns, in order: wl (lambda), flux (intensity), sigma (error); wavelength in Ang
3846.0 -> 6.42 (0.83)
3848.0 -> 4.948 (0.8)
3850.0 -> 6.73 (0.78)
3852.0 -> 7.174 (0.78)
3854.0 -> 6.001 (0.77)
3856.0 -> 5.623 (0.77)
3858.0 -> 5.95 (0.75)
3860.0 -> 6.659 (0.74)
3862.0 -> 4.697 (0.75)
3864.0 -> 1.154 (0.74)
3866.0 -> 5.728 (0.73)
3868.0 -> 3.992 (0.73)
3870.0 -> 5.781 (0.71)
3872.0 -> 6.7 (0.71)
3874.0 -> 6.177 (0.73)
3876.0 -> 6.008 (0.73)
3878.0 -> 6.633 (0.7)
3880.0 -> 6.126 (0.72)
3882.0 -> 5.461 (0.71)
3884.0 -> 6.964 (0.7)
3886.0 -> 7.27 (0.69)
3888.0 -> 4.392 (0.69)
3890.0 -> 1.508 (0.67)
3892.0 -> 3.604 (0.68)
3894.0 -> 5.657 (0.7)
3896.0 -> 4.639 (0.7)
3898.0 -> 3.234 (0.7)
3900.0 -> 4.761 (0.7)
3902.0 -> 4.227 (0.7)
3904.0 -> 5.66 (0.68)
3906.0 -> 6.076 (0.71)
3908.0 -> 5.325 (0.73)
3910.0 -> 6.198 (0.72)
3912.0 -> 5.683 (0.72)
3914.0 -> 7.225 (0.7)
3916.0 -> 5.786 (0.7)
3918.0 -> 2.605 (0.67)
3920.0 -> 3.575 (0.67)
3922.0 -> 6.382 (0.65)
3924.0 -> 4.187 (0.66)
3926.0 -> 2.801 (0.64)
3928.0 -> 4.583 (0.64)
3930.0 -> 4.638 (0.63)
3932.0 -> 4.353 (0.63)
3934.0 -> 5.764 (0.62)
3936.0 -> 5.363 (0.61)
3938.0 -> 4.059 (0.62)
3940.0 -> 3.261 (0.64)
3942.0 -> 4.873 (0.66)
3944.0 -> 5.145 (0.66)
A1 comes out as 5.08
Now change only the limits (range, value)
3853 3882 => 5.51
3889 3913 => 4.71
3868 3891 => 5.65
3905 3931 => 5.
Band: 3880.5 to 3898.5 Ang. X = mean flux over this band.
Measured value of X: 4.83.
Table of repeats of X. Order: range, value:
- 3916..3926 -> 4.21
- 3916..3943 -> 4.4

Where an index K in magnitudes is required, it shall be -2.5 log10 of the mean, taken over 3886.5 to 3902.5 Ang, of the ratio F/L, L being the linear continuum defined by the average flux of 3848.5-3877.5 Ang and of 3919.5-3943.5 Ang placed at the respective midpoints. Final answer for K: 0.24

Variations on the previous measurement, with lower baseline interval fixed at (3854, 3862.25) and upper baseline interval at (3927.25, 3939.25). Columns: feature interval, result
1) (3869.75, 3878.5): -0.12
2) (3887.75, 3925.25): 0.08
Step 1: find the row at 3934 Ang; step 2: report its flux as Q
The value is 5.764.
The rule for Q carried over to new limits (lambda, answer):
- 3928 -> 4.583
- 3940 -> 3.261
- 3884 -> 6.964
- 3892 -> 3.604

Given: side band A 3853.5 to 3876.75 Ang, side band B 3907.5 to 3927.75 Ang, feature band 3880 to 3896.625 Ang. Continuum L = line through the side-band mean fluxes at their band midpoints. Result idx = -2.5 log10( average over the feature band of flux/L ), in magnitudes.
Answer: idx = 0.04 mag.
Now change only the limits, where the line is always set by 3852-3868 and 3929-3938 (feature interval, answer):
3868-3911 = -0.05 mag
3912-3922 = -0.01 mag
